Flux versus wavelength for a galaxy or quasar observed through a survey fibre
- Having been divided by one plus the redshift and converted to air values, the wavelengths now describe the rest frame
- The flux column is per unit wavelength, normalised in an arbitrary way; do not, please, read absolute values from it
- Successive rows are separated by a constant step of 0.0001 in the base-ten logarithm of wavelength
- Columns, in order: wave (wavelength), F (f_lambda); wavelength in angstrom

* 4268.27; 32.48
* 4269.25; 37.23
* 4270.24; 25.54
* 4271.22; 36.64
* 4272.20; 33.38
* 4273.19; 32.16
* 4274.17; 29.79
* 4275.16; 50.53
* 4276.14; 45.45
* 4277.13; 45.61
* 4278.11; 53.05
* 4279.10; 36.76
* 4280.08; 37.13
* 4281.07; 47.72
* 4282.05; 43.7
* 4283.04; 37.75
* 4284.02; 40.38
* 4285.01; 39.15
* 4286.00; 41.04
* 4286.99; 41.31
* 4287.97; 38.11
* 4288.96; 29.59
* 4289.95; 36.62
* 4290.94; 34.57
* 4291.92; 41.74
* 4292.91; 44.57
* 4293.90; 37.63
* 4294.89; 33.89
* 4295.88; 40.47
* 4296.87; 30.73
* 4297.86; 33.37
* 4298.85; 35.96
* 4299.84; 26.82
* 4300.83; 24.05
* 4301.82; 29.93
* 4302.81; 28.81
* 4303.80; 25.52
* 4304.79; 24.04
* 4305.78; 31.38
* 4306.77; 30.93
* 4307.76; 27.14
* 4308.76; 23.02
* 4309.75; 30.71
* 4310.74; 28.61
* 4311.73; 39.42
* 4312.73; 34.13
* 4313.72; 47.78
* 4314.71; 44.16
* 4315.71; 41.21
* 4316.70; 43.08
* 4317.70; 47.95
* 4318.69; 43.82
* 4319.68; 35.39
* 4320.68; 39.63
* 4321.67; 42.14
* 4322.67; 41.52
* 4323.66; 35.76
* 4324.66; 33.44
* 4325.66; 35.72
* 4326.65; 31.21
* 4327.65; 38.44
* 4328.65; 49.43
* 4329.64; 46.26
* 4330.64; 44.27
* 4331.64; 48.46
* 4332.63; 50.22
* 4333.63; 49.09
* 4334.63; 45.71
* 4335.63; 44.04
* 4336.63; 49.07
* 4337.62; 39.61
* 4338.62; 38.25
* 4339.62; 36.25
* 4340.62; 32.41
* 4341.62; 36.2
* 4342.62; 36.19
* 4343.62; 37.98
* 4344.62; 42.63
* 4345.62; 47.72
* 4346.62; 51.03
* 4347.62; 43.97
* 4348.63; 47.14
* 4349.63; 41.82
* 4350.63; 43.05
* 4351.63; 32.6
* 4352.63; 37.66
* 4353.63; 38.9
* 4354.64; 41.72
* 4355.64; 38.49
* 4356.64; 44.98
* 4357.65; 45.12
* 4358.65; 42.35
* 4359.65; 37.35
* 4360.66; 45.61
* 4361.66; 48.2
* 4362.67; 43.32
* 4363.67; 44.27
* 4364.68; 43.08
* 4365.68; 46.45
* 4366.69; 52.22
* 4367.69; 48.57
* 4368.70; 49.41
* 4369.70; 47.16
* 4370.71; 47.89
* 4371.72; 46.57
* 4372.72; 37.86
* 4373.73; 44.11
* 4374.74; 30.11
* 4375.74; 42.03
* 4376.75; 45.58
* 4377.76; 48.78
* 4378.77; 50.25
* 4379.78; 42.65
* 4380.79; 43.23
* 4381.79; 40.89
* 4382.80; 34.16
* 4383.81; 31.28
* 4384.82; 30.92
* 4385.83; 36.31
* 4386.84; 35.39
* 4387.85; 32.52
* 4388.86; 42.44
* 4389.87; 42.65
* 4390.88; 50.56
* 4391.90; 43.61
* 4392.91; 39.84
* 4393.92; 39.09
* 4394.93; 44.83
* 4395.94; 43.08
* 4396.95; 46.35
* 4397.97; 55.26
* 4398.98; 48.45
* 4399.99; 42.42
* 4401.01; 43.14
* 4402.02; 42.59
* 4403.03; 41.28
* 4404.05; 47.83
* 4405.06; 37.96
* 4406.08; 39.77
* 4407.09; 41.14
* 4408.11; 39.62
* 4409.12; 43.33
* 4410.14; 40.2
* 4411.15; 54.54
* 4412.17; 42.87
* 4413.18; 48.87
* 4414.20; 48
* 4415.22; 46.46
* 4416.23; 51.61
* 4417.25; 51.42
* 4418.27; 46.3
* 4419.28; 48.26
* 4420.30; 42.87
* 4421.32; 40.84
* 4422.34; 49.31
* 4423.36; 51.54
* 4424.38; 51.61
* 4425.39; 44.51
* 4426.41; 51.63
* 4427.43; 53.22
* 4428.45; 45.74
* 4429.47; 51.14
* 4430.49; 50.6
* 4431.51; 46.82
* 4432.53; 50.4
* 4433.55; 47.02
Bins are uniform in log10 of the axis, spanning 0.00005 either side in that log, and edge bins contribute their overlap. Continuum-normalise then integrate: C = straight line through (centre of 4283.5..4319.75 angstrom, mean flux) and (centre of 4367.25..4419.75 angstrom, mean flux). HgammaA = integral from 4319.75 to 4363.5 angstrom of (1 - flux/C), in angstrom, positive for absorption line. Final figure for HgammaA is -3.2 angstrom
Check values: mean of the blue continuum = 35.3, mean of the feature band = 41.7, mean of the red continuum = 43.4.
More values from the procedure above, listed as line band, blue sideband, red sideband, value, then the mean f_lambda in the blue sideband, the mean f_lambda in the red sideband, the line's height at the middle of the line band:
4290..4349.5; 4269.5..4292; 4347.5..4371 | 4.58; 39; 43.8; 41.3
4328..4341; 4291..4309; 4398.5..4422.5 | -2.99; 31.9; 44.9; 35.9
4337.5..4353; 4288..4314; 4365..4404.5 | -0.87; 32.7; 43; 38.2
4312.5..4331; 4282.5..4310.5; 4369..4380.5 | -2.02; 33.5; 44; 36.9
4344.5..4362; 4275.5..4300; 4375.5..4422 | -0.48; 39.2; 43.3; 41.6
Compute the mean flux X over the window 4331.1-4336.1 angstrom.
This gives 47.5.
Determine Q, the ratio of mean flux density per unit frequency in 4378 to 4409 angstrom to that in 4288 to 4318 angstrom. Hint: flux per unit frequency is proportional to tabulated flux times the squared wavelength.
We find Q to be 1.27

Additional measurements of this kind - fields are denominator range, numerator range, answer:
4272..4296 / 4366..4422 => 1.15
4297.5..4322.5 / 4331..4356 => 1.24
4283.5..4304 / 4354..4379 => 1.31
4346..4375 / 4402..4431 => 1.09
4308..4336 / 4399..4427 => 1.18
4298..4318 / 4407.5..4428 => 1.50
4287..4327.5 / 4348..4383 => 1.26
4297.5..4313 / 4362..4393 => 1.49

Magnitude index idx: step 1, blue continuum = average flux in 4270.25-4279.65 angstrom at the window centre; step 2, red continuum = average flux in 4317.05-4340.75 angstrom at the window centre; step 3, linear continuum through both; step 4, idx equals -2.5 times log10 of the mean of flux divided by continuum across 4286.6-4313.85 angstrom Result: 0.22 mag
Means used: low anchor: 39.6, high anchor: 41.7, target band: 33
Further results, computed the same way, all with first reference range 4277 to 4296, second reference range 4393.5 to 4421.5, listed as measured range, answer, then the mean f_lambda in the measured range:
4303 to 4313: 0.36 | 29.4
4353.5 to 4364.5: 0.00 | 42.9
